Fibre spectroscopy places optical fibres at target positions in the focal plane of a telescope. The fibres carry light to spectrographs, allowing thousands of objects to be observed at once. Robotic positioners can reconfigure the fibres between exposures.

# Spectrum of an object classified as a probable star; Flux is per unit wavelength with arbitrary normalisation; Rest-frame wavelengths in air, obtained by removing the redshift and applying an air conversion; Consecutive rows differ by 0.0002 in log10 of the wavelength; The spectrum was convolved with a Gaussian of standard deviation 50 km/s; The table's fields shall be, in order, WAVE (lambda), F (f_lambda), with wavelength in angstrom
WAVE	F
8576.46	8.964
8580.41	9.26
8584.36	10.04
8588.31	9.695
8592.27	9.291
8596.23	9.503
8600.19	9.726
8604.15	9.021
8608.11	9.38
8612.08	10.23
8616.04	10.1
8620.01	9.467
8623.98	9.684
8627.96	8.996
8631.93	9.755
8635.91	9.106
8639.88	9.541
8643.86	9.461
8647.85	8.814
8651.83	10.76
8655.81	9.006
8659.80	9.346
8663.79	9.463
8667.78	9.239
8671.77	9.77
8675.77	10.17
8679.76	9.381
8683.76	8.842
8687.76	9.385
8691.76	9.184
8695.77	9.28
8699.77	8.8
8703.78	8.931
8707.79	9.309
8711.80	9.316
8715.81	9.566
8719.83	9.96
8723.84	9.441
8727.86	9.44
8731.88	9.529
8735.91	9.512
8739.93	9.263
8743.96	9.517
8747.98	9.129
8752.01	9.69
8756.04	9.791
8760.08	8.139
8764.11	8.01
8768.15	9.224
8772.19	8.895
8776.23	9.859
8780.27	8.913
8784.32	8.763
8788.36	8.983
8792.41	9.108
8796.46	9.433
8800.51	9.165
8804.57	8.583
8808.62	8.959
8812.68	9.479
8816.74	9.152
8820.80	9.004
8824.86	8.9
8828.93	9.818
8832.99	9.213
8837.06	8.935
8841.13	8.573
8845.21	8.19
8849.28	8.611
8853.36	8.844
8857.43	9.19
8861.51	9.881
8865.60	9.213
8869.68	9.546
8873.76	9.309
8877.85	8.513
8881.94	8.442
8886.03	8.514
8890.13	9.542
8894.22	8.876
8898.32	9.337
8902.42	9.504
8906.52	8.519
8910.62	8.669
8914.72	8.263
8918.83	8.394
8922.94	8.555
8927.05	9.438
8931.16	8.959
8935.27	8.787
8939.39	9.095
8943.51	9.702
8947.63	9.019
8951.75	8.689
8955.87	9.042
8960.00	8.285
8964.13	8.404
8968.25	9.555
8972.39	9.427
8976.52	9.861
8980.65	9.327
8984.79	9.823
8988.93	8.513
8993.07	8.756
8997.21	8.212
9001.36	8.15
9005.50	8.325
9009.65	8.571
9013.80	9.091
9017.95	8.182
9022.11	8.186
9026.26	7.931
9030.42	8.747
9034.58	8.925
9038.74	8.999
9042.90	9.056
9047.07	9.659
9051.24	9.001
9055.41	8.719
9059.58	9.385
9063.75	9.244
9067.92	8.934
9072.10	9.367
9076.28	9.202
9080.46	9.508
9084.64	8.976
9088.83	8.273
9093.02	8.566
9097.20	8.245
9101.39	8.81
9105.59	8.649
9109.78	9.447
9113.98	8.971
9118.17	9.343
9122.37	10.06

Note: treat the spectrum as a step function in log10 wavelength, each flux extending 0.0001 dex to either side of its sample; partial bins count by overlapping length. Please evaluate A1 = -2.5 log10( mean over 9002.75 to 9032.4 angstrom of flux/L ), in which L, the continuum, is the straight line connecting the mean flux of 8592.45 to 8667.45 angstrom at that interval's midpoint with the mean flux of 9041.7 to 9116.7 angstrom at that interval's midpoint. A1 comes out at 0.08 mag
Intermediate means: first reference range 9.51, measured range 8.43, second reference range 9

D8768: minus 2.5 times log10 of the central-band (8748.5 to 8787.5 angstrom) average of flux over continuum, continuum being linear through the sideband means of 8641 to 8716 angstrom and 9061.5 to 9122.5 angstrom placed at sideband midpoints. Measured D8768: 0.030 mag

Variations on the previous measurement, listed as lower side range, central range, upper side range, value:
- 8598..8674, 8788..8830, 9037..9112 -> 0.02 mag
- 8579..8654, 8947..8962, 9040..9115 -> 0.05 mag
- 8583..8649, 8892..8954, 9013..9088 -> 0.02 mag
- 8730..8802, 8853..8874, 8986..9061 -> -0.05 mag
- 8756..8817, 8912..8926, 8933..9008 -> 0.06 mag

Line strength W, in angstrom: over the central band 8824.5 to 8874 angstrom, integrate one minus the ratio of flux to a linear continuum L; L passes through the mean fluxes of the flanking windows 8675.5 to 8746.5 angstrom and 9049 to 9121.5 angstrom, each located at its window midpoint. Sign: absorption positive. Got 0.71 angstrom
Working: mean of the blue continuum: 9.36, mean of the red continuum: 9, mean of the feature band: 9.09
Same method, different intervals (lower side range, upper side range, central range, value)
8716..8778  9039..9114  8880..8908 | 0.6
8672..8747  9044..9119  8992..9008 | 1.3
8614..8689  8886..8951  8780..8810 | 0.7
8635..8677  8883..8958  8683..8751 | 0.3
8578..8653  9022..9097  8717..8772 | 0.6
